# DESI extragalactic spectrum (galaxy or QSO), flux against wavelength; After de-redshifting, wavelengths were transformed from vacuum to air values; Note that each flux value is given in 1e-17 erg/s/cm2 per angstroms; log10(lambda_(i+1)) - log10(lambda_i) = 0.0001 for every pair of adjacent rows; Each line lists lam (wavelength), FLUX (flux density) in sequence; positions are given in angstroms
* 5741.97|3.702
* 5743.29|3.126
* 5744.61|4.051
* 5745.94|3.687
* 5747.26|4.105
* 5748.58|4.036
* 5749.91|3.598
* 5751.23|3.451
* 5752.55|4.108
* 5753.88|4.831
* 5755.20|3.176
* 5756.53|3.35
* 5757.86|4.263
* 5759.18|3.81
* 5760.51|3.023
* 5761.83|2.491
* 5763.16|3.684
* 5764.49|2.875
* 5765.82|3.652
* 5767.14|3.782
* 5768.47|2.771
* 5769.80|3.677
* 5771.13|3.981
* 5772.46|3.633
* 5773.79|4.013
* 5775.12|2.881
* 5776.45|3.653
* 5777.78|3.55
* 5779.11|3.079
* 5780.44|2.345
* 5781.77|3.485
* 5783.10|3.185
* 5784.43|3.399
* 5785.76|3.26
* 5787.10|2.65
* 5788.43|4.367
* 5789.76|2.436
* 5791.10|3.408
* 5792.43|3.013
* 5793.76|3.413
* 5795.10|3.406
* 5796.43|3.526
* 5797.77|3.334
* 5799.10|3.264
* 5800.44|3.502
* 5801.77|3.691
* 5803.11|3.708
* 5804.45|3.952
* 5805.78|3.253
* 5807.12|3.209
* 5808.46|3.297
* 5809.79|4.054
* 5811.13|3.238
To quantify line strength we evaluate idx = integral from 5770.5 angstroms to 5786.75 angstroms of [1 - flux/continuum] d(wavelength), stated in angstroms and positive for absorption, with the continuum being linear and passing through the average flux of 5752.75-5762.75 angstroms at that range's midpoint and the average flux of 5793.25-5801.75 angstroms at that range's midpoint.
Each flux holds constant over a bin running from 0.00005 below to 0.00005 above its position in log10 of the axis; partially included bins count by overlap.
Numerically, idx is 0.70 angstroms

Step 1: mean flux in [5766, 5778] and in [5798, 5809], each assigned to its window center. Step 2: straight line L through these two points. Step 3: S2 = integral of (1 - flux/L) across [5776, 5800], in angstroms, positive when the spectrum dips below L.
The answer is 1.72 angstroms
